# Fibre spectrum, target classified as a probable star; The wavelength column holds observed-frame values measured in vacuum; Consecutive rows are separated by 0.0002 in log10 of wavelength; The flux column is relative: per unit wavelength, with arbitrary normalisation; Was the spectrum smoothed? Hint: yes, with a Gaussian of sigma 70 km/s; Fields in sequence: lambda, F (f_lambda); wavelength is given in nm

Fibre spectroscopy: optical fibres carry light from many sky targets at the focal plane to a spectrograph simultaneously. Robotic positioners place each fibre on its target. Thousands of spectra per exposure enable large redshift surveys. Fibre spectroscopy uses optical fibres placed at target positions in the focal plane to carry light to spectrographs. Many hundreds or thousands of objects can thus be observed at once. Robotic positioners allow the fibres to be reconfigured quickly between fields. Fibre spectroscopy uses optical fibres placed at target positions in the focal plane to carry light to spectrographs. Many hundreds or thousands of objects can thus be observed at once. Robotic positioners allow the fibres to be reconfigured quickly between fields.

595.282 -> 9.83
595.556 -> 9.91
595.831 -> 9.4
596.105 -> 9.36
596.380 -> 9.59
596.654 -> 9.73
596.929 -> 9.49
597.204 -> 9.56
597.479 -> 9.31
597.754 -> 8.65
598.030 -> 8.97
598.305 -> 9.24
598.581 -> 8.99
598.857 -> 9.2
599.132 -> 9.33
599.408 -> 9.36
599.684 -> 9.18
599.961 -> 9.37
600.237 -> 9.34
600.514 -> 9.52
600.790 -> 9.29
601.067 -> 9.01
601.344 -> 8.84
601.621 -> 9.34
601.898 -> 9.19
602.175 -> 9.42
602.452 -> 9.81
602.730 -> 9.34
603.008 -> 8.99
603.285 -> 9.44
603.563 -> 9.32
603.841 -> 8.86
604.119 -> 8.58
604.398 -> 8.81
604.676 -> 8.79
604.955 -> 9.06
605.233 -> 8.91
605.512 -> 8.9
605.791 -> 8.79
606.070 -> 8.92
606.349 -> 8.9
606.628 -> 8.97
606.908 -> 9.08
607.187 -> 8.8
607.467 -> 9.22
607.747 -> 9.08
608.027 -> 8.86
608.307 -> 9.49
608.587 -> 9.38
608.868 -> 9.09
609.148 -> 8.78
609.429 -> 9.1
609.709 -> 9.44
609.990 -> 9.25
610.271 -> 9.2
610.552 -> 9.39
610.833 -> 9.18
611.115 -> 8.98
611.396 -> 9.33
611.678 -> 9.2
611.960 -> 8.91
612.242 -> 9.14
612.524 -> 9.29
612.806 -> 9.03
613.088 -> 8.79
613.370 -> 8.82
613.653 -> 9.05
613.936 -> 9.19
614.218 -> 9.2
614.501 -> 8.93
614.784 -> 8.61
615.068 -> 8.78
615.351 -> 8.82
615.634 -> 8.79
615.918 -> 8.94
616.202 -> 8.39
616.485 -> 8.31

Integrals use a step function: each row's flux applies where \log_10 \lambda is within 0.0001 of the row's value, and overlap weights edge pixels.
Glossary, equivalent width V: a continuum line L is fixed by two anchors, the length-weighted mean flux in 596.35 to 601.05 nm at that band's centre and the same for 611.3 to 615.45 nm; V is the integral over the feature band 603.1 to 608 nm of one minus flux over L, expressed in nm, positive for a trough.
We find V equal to 0.10 nm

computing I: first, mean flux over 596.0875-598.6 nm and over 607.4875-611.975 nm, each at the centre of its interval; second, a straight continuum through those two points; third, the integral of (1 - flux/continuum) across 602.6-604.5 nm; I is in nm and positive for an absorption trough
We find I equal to 0.038 nm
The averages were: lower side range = 9.3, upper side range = 9.17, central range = 9.05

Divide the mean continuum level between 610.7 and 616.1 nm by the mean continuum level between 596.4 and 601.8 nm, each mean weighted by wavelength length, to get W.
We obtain 0.97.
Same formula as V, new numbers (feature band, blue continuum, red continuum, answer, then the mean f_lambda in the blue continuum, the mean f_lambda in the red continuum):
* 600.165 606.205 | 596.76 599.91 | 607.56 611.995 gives 0.06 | 9.22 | 9.17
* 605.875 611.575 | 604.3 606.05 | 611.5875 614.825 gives -0.11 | 8.88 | 9.02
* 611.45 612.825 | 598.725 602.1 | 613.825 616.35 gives -0.03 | 9.25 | 8.85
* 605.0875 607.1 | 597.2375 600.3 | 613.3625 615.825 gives 0.03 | 9.19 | 8.91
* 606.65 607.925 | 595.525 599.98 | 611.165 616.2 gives 0.01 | 9.32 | 8.97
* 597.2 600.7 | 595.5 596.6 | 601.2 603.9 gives 0.08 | 9.55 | 9.27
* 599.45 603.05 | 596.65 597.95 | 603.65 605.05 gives -0.10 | 9.29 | 8.83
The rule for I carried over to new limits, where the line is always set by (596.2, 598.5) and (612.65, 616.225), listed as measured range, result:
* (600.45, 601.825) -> 0.01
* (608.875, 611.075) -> -0.04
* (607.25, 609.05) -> -0.02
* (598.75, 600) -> 0.00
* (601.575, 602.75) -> -0.03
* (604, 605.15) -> 0.04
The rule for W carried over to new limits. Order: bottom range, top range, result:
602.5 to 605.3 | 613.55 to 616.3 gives 0.98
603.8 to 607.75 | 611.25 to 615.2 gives 1.01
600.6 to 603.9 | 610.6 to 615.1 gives 0.98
